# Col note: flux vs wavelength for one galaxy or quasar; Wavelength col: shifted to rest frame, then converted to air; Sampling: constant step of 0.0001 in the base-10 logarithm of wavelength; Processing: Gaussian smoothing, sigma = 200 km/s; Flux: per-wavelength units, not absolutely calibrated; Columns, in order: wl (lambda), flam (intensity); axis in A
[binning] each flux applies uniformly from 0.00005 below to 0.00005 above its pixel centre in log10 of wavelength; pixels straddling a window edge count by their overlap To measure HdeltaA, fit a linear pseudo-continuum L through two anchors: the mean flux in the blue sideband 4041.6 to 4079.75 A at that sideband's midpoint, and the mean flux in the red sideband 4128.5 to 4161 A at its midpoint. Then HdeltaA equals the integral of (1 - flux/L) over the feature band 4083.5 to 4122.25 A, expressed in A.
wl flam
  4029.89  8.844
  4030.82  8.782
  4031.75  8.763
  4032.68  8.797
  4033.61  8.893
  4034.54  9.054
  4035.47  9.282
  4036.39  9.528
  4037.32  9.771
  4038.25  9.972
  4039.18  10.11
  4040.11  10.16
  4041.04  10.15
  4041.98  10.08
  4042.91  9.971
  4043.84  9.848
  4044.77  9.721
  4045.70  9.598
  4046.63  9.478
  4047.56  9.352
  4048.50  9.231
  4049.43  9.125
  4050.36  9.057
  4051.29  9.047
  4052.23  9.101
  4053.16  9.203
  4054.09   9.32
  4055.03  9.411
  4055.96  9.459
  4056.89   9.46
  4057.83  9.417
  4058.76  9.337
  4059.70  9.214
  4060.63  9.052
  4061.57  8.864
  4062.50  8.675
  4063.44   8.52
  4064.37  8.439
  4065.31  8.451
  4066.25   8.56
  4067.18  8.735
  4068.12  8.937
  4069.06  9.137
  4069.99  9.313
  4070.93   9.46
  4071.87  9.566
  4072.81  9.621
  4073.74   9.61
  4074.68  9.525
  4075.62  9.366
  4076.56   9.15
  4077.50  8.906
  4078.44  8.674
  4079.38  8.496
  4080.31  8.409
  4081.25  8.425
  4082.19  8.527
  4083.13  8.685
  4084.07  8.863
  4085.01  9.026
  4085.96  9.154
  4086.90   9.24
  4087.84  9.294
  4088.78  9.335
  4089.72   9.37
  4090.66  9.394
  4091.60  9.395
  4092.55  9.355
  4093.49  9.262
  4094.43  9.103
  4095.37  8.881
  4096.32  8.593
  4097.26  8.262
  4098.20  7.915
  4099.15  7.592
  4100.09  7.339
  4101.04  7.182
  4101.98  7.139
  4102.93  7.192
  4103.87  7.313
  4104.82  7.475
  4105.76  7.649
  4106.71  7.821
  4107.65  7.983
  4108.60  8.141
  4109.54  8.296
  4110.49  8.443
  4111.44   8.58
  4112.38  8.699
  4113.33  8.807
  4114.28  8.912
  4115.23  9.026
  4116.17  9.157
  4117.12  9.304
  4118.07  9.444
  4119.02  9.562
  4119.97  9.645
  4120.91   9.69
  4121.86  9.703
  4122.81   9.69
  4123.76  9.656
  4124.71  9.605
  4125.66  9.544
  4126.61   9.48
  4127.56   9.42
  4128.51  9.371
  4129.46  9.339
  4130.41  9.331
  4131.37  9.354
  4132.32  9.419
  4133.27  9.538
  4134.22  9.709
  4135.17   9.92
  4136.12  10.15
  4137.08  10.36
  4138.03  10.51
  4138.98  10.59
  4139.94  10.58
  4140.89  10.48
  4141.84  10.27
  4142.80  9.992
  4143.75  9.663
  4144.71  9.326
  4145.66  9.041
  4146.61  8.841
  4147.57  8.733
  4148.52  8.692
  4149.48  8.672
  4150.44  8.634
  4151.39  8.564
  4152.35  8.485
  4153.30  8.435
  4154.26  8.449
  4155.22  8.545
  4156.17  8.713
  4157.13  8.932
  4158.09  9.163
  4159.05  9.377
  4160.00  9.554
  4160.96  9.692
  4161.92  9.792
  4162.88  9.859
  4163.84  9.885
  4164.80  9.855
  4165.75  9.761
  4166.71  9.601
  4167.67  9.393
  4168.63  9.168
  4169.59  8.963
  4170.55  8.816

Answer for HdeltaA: 2.7 A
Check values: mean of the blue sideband 9.21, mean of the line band 8.65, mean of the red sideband 9.38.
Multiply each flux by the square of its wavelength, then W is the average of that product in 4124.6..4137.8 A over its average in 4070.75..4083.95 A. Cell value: 1.10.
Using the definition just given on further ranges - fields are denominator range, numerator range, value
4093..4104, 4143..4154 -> 1.13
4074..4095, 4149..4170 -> 1.05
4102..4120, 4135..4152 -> 1.16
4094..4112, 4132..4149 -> 1.25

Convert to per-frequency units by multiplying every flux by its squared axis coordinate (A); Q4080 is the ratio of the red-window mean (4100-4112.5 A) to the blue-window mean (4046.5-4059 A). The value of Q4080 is 0.86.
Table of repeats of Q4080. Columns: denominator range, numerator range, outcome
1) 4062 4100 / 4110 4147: 1.10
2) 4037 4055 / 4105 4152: 1.01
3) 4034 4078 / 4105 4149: 1.04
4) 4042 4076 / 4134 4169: 1.07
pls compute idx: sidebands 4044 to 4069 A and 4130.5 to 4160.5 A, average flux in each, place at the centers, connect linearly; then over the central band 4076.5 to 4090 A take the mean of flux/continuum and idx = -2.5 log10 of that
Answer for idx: 0.036 mag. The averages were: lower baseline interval 9.11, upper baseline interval 9.37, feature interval 8.89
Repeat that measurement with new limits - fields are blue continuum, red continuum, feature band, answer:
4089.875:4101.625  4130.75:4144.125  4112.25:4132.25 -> 0.012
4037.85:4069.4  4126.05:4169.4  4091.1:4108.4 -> 0.160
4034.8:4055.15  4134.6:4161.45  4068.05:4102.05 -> 0.073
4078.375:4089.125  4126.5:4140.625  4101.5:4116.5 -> 0.148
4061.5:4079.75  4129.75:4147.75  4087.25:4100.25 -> 0.052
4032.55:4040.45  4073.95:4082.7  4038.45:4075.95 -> -0.014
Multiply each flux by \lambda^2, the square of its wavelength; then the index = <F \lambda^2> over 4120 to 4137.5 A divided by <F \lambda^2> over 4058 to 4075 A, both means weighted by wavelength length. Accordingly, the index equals 1.1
